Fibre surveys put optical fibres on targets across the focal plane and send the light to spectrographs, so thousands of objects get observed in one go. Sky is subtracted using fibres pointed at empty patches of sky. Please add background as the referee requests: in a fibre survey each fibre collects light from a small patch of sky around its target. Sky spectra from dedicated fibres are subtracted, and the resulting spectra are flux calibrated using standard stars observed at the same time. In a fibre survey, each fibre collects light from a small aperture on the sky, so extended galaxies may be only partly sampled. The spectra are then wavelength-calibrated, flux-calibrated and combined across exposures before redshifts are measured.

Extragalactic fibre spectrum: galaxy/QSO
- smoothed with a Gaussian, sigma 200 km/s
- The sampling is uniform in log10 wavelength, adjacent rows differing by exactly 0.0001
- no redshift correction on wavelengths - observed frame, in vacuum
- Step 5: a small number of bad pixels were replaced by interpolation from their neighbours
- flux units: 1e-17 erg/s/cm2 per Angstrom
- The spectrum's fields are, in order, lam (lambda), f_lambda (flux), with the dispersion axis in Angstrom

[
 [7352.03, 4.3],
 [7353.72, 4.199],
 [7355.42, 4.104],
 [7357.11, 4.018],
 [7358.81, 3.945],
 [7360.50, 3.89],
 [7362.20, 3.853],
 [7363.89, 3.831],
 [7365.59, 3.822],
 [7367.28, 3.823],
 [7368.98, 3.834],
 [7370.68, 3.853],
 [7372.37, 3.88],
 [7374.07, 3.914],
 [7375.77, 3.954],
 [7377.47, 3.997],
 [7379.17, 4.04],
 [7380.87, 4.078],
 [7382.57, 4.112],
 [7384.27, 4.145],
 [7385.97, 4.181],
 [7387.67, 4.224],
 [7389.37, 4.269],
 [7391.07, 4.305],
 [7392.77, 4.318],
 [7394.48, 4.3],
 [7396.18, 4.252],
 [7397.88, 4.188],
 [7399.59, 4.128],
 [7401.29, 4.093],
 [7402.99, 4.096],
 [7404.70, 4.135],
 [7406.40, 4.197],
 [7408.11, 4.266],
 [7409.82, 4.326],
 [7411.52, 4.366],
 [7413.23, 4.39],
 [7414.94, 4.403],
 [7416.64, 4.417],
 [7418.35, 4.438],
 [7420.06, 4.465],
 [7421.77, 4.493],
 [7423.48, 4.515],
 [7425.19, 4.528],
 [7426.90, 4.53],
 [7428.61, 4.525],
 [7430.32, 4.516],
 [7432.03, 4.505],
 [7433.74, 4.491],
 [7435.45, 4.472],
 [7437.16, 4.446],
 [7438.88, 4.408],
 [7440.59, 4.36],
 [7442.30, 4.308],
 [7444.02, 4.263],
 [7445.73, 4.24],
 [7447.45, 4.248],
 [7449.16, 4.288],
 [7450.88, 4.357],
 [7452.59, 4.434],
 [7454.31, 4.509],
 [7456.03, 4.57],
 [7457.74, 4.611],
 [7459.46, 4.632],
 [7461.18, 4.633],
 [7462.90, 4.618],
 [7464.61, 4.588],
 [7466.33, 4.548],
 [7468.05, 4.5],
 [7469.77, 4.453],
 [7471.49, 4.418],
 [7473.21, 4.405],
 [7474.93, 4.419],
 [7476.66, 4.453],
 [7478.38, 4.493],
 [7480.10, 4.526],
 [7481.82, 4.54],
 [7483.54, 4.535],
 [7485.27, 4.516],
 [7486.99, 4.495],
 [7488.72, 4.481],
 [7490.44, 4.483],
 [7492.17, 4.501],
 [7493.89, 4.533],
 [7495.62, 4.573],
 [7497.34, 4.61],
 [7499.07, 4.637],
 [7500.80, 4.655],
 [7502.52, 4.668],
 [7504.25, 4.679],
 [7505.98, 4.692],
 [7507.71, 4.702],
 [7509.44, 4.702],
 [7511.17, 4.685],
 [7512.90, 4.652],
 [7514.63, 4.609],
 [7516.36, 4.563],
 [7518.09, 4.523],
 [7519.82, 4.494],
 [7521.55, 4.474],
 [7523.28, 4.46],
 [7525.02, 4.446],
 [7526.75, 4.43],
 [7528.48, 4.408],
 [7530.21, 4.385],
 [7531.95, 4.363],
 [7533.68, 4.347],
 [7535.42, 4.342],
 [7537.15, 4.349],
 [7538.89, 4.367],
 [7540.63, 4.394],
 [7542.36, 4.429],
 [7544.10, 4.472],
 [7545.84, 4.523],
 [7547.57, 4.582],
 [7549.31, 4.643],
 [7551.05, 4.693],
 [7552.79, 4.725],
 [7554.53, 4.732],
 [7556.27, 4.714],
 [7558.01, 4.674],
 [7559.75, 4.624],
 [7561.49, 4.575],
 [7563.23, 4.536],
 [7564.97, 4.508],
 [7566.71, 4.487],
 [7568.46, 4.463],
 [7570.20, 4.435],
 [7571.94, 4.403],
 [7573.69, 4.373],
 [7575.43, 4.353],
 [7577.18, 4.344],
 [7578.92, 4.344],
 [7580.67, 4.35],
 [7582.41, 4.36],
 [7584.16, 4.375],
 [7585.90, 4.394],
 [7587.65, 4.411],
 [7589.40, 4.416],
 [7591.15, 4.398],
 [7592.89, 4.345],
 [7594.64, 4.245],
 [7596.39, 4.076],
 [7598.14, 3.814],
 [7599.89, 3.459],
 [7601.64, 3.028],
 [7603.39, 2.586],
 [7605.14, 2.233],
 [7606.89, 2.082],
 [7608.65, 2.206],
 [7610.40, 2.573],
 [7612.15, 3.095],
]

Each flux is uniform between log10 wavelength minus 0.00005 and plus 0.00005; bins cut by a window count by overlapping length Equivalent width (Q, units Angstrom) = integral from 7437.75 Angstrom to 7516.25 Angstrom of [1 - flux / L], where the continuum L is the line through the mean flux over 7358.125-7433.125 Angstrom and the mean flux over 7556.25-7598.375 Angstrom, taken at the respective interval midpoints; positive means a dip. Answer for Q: -4.2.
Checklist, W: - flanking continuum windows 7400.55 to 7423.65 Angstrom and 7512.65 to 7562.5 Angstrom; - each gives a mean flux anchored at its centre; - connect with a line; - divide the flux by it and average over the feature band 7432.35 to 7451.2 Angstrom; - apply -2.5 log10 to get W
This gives 0.00 mag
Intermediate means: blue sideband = 4.32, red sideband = 4.52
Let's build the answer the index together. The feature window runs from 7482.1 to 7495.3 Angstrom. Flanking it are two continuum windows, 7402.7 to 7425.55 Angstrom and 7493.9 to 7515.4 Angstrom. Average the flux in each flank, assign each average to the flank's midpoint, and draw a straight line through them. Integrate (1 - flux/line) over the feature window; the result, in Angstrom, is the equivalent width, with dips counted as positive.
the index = 0.3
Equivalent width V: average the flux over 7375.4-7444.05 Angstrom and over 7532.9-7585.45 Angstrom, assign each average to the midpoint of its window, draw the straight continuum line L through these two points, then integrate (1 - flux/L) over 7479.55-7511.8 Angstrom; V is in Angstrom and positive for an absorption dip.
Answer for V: -1.3 Angstrom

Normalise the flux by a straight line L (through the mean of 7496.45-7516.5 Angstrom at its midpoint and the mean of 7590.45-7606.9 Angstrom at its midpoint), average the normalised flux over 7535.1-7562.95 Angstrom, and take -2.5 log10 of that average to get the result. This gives -0.11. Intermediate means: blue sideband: 4.66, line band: 4.56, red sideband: 3.49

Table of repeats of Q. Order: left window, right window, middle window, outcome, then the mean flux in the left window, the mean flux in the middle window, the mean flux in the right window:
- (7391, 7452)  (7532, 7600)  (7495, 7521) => -1.4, 4.35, 4.63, 4.42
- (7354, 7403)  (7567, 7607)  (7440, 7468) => -2.9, 4.05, 4.45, 4.01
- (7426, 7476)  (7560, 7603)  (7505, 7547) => -1.5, 4.46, 4.49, 4.26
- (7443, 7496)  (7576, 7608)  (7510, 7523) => -1.0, 4.48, 4.57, 3.84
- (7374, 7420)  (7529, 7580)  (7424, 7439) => -0.8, 4.21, 4.5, 4.49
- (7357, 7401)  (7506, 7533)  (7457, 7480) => -0.9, 4.05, 4.52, 4.53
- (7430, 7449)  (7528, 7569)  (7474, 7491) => -0.2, 4.38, 4.49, 4.52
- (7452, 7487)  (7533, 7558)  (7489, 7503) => -0.2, 4.52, 4.58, 4.53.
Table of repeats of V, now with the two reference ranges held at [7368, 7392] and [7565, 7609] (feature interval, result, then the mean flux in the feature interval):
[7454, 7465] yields -1.6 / 4.6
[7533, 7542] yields -0.9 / 4.36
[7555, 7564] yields -1.5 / 4.63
